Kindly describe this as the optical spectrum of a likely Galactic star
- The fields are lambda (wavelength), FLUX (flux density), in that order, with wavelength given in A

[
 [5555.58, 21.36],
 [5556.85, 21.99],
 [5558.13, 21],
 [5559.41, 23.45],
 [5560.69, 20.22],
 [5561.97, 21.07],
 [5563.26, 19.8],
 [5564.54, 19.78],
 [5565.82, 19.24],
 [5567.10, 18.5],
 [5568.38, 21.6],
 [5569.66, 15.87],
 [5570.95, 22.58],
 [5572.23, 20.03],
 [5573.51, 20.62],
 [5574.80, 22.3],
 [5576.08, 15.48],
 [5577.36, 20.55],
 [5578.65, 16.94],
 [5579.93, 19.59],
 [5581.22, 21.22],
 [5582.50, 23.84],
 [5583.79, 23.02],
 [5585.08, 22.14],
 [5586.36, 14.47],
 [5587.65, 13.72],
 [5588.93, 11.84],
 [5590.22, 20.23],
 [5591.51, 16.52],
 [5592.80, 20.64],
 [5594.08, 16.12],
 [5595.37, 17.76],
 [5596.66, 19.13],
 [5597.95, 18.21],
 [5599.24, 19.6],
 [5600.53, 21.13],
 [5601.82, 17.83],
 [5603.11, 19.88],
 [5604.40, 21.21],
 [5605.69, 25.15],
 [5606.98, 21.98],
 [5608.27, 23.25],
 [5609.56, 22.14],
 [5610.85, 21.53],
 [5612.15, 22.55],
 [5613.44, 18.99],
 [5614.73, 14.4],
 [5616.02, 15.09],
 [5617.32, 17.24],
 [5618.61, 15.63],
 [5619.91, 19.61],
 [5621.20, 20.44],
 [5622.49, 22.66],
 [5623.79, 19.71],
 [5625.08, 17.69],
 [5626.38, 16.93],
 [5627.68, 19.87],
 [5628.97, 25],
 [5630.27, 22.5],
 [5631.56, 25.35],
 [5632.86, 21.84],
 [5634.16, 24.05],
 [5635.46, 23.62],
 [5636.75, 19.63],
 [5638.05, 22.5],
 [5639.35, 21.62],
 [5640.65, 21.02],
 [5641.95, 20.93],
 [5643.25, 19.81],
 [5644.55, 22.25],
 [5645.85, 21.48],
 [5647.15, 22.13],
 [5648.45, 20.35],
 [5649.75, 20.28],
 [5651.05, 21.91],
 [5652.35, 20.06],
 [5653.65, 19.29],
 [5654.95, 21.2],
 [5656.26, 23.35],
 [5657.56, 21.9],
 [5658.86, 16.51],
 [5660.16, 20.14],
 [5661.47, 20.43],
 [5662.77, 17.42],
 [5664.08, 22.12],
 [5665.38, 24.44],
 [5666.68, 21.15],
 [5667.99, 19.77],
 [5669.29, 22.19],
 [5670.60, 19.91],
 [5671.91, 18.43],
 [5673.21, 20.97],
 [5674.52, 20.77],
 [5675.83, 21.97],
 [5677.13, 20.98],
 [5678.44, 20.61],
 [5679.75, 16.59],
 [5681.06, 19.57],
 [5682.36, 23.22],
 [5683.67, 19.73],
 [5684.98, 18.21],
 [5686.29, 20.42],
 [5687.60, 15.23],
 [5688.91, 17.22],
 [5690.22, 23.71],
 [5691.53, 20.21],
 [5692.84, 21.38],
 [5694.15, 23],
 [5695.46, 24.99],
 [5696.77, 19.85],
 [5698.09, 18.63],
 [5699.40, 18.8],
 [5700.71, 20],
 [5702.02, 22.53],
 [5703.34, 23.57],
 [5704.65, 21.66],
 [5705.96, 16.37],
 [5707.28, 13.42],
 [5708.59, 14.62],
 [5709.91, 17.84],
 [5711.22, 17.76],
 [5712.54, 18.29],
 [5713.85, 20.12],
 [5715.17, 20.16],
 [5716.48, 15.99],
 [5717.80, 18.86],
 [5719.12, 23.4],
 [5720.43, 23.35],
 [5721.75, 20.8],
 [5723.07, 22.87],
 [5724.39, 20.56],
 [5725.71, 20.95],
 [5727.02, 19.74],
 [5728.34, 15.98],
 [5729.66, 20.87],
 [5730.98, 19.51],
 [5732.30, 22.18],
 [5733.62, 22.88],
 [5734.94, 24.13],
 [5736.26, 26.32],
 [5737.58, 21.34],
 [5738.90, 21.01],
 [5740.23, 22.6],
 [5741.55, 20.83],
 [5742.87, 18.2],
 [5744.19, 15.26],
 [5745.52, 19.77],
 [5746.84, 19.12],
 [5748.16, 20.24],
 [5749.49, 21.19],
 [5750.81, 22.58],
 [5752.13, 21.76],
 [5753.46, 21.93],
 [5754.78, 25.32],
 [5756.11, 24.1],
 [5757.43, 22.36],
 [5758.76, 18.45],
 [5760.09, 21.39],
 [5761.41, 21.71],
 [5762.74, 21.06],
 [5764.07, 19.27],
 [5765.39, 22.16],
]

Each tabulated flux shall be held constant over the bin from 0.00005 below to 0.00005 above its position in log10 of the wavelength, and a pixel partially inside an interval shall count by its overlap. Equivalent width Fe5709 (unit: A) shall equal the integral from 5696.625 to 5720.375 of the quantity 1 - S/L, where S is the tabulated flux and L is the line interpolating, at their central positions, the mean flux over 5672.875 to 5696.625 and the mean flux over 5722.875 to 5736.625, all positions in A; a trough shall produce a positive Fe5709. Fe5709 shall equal 2.1 A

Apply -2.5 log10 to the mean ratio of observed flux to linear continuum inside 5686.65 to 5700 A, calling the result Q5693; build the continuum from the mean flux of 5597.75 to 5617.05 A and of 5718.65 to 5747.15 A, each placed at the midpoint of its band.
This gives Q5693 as 0.02 mag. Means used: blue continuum 20.2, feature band 20.3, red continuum 21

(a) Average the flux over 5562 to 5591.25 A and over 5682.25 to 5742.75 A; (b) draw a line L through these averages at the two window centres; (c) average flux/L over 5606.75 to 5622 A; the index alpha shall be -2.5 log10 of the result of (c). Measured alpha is 0.01 mag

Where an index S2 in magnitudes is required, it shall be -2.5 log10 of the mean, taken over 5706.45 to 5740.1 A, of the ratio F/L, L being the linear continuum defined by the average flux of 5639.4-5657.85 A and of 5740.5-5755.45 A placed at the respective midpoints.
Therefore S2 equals 0.03 mag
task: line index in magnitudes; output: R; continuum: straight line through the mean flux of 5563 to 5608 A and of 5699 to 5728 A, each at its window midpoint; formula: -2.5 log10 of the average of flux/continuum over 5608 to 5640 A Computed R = -0.057 mag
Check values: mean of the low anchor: 19.4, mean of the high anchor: 19.6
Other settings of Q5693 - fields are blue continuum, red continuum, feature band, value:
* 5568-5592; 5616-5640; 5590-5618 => 0.018 mag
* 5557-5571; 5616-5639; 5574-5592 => 0.091 mag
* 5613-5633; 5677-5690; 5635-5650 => -0.100 mag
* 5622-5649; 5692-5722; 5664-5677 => -0.025 mag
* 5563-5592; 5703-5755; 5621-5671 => -0.079 mag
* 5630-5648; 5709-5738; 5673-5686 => 0.057 mag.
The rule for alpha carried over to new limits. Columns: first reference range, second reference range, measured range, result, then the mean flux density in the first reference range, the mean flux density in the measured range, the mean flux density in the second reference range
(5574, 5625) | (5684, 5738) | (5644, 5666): -0.06 mag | 19.3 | 20.9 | 20.2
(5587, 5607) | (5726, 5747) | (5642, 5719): -0.01 mag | 18.7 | 20.1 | 20.7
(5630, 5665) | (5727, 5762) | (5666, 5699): 0.05 mag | 21.3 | 20.3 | 21.2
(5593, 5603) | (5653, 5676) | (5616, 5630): 0.01 mag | 18.7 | 19.3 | 20.6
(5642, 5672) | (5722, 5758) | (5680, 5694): 0.05 mag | 20.8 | 19.9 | 21.2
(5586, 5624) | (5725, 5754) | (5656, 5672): -0.04 mag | 19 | 20.6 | 20.8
